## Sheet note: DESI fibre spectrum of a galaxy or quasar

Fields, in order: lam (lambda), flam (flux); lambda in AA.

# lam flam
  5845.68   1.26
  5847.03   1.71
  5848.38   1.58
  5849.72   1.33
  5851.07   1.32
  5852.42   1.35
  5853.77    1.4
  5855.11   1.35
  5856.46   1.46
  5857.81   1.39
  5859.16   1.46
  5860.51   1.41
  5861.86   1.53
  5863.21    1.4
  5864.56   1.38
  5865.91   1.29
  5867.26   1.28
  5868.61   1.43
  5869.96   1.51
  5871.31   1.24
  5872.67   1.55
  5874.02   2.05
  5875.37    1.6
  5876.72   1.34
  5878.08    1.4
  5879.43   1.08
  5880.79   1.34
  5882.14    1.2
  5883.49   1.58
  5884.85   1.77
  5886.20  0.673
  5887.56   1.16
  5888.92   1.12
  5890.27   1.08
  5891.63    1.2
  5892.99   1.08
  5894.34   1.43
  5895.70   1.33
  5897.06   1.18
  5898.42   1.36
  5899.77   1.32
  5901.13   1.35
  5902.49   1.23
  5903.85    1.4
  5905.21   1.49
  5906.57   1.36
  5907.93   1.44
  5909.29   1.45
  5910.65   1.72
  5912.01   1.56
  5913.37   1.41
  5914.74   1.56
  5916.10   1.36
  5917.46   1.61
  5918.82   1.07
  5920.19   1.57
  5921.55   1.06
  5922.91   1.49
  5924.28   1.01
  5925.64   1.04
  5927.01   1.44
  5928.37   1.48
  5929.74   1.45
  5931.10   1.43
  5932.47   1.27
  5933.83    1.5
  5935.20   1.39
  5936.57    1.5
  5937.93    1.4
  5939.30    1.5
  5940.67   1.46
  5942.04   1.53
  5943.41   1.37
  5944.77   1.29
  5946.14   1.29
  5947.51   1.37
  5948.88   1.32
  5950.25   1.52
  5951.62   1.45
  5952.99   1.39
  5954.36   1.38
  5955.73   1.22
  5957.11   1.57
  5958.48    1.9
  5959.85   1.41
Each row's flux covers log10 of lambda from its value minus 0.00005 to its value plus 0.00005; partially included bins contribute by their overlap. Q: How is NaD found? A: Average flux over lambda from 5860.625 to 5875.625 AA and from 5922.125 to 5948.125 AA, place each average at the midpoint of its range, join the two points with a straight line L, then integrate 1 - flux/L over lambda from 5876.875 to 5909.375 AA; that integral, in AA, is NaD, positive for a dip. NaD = 3.3 AA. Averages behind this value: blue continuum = 1.47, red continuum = 1.38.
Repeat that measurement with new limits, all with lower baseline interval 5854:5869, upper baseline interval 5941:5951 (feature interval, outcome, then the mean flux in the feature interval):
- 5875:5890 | 1.2 AA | 1.28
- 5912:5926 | 0.6 AA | 1.34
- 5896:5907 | 0.5 AA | 1.34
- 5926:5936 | -0.2 AA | 1.41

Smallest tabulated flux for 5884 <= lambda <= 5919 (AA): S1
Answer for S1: 0.673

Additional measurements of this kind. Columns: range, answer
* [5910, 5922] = 1.06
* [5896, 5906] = 1.18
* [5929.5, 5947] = 1.27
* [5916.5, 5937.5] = 1.01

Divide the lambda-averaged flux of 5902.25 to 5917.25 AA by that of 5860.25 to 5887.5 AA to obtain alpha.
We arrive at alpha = 1.05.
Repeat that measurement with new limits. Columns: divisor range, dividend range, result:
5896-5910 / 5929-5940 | 1.05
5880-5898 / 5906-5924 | 1.15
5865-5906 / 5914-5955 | 1.04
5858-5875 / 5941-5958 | 0.96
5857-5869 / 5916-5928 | 0.93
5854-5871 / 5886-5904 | 0.87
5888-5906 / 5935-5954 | 1.11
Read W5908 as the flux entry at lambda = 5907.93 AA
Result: 1.44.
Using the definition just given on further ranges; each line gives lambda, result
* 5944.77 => 1.29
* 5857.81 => 1.39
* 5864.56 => 1.38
